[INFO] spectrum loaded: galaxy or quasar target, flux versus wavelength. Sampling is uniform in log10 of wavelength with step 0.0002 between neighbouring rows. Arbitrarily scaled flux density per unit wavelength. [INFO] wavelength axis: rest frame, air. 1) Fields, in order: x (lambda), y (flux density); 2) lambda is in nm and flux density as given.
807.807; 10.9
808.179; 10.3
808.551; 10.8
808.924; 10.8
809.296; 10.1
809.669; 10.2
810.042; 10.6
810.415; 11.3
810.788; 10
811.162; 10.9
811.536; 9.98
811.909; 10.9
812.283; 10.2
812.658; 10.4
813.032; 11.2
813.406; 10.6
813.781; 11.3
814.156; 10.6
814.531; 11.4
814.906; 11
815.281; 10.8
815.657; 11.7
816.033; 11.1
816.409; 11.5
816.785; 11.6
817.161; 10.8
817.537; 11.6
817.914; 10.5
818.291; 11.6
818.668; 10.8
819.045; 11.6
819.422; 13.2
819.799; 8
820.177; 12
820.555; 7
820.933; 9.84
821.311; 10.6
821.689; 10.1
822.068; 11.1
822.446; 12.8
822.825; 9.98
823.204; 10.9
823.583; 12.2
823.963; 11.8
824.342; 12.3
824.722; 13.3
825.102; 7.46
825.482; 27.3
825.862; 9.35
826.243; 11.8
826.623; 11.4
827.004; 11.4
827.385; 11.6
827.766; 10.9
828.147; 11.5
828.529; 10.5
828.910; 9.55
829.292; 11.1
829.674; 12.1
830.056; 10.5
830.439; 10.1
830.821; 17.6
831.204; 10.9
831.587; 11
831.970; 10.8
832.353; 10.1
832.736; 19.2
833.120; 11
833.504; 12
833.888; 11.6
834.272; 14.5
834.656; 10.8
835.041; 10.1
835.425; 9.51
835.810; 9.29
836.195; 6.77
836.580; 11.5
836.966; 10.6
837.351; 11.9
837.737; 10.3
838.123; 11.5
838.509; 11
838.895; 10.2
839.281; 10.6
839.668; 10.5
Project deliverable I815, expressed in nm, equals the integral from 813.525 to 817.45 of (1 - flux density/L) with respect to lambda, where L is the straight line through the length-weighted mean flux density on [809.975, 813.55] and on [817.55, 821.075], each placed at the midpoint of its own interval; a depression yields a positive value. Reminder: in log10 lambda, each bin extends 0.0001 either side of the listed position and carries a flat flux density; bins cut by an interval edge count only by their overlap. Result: -0.22 nm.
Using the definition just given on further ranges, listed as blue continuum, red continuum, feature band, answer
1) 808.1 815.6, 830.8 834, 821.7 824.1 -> 0.059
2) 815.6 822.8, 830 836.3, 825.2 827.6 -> -0.488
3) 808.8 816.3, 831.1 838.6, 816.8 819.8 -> -0.098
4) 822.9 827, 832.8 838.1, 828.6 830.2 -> 0.152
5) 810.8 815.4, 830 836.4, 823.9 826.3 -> -0.488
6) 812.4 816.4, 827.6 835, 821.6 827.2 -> -0.359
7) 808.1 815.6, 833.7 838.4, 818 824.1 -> -0.077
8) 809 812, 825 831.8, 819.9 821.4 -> 0.221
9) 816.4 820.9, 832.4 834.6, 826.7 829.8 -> 0.327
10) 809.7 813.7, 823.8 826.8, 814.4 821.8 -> 0.577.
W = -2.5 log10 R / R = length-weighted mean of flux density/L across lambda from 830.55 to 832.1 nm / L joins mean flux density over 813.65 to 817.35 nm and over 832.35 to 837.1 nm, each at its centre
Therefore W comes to -0.11 mag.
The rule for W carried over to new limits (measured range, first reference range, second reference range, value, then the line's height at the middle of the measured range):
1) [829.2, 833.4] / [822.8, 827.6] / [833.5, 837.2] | -0.08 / 11.3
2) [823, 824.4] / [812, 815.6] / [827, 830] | -0.07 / 11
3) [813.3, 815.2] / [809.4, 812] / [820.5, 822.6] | -0.05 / 10.5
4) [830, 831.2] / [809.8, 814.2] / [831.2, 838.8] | -0.15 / 11.1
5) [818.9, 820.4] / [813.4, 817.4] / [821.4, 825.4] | 0.03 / 11.4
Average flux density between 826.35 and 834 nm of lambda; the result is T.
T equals 11.7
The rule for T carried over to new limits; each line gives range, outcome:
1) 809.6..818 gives 10.9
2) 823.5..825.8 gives 13.9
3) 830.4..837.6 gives 11.6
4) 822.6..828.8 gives 12.1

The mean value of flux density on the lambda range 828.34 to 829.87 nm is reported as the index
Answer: 10.8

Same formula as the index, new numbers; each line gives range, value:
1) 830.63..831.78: 13.2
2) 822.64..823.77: 11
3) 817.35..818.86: 11.1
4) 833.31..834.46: 12.7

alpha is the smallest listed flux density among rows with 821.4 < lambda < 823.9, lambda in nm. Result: 9.98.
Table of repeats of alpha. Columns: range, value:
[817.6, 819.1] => 10.5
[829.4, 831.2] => 10.1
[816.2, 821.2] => 7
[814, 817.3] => 10.6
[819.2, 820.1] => 8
